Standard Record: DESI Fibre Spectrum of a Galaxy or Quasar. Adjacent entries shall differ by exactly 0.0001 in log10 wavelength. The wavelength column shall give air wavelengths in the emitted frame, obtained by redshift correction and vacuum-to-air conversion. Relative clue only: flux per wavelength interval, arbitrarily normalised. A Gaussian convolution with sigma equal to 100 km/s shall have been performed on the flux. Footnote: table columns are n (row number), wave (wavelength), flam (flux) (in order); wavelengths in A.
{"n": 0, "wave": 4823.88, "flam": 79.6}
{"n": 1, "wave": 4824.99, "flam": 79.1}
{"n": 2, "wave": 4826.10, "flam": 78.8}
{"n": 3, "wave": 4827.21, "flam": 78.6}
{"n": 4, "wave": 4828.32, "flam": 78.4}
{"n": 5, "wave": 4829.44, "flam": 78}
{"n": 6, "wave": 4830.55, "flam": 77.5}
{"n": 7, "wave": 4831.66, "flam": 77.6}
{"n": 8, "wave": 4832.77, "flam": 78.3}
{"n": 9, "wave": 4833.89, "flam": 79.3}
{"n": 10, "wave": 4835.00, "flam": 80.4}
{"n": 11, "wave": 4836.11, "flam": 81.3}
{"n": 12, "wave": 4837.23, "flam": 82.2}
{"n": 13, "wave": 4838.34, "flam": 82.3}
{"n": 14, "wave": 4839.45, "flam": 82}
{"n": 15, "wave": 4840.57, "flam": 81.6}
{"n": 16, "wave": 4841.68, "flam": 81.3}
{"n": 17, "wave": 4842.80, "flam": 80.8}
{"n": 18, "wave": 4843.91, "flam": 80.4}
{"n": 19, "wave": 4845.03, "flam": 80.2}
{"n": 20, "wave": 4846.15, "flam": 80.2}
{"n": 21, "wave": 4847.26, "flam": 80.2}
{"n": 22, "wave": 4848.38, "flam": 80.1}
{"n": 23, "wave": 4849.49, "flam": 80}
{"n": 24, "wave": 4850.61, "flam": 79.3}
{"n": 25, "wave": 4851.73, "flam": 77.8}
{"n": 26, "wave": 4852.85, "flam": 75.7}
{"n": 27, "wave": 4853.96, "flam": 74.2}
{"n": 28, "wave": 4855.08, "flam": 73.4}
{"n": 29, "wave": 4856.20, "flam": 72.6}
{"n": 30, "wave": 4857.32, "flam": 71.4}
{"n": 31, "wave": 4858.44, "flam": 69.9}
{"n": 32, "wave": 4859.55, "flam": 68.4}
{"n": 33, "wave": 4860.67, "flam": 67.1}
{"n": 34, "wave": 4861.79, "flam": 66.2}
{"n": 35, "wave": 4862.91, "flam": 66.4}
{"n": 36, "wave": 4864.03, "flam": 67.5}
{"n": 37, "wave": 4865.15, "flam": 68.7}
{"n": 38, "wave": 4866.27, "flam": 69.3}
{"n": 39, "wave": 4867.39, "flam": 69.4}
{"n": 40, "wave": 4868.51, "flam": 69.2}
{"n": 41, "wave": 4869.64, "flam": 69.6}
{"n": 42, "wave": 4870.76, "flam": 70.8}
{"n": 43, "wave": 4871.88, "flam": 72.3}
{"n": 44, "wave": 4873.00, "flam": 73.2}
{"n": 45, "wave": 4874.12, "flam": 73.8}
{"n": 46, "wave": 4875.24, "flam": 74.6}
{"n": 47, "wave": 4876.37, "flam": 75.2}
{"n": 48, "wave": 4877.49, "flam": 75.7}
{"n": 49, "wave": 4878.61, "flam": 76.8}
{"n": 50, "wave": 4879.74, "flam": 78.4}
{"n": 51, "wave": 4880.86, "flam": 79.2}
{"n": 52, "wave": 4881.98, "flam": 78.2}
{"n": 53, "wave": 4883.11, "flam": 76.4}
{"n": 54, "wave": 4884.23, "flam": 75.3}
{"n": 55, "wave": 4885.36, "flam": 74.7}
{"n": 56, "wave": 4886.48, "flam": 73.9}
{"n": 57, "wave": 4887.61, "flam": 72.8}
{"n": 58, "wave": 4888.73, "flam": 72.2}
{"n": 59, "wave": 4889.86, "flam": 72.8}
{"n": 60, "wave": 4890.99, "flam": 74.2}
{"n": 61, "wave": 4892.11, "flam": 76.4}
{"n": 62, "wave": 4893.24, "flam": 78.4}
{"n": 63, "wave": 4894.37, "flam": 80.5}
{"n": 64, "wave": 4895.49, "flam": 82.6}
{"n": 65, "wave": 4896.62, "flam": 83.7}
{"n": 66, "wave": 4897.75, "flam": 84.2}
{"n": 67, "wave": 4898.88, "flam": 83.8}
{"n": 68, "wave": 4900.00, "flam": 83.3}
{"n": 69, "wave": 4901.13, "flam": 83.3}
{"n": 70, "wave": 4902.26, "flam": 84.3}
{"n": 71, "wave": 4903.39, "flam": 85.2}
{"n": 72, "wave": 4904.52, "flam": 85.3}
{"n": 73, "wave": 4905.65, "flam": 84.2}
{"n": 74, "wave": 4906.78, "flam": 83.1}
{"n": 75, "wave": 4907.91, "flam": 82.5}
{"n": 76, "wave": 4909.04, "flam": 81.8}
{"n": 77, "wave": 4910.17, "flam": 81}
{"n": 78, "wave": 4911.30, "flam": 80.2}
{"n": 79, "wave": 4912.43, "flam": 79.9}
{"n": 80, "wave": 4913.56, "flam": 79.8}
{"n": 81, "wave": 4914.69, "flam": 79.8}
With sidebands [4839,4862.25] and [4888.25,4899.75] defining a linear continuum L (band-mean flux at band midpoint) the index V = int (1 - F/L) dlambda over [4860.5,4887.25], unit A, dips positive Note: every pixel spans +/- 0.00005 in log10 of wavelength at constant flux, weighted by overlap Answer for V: 1.77 A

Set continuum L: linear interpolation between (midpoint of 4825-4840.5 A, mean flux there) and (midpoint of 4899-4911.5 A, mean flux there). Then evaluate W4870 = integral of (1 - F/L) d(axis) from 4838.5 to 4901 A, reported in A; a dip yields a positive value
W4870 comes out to 4.5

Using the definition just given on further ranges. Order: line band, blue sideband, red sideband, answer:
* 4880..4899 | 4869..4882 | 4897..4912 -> 0.32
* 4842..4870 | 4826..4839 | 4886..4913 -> 2.17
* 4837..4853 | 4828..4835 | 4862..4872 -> -1.20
